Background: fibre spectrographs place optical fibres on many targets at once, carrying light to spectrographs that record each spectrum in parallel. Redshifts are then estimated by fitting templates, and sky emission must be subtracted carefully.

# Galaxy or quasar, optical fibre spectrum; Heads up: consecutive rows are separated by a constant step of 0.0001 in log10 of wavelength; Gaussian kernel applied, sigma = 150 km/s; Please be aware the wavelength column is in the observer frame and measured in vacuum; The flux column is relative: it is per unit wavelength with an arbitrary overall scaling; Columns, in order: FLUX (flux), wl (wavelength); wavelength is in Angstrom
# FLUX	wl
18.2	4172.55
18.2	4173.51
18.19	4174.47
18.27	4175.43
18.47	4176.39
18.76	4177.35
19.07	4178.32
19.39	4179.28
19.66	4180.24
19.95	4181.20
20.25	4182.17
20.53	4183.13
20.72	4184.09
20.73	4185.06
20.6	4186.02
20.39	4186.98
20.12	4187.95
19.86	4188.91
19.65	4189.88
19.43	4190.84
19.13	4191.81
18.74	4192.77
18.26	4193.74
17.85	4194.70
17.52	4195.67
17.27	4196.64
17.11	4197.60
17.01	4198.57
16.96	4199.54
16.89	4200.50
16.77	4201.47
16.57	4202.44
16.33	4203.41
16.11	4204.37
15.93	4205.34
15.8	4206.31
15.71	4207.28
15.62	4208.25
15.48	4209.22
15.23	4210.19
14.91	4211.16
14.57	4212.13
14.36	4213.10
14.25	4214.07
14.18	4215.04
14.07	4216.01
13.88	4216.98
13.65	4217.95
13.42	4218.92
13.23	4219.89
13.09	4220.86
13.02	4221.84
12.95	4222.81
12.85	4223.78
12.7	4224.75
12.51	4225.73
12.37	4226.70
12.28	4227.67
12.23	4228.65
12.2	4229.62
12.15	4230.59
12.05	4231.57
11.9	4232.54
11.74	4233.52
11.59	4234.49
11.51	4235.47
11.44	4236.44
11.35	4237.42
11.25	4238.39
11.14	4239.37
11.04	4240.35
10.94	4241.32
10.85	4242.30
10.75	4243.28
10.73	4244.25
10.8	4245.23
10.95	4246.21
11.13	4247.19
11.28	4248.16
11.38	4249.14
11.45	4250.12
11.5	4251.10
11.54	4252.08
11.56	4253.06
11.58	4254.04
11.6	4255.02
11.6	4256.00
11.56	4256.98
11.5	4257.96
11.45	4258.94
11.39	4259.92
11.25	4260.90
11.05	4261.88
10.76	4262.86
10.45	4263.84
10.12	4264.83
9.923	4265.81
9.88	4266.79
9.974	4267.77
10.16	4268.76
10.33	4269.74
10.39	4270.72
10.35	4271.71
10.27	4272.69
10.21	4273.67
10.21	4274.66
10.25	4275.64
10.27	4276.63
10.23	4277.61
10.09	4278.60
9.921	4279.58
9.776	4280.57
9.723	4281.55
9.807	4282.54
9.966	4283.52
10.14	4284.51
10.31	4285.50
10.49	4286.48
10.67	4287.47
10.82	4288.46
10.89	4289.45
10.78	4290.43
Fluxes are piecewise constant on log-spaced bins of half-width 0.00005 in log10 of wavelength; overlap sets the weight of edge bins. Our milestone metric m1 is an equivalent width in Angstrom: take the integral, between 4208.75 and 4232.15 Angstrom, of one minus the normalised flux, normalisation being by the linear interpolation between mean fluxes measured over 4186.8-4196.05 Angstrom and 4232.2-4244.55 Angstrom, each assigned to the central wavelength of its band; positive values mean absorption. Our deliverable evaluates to 1.4 Angstrom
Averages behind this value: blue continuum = 19.1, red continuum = 11.2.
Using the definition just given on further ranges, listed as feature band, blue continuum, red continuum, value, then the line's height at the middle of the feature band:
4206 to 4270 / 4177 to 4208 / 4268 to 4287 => 8.31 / 14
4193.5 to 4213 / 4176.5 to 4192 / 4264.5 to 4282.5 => 1.61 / 17.8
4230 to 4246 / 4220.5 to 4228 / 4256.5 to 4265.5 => 1.02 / 12.1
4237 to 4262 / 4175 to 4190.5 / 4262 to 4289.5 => 3.13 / 12.9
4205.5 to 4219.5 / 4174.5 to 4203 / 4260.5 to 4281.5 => 1.44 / 16.3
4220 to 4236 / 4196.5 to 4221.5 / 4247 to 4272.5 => 1.55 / 13.7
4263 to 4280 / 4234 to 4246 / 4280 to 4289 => 0.43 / 10.5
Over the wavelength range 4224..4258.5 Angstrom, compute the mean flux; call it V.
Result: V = 11.6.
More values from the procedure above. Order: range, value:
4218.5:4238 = 12.3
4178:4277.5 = 13.8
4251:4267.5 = 11.1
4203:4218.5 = 15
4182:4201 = 18.9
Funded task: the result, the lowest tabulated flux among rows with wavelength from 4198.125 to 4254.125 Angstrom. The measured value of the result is 10.73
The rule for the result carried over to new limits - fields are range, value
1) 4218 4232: 12.05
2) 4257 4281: 9.776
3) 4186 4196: 17.52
